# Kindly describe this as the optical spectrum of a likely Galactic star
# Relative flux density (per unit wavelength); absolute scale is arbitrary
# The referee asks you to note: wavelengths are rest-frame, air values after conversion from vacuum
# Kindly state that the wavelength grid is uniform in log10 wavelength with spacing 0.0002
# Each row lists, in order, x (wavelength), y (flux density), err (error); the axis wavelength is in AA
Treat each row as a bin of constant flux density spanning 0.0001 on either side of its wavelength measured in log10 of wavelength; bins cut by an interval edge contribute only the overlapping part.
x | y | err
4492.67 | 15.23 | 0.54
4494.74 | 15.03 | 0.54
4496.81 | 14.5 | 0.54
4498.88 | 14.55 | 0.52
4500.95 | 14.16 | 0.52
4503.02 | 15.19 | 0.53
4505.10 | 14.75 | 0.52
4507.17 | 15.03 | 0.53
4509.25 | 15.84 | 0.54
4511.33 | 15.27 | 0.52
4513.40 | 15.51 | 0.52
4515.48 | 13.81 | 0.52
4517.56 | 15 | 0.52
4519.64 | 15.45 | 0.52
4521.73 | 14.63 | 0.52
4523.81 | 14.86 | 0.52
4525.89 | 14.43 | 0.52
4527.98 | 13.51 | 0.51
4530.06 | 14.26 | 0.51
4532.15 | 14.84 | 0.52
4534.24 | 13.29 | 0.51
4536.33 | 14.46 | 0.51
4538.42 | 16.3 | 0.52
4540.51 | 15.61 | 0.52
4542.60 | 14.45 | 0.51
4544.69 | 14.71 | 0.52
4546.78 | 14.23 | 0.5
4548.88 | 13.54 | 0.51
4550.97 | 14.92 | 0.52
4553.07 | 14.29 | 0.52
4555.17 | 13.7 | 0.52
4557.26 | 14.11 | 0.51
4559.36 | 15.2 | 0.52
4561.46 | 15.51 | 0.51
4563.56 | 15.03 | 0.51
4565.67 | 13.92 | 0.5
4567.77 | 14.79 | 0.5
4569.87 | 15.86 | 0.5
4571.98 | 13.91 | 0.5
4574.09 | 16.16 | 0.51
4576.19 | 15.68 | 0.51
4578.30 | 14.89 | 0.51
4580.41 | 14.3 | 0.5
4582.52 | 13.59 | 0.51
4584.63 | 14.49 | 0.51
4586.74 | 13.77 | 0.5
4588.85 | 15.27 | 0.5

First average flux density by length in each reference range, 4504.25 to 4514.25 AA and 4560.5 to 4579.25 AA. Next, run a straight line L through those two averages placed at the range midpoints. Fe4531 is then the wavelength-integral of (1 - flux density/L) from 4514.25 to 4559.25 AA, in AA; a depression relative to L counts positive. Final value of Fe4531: 2.0 AA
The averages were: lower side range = 15.3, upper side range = 15.1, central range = 14.5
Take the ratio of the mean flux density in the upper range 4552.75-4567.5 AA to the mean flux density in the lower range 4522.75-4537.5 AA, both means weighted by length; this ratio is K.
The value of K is 1.0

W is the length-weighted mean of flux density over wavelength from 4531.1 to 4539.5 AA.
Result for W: 14.7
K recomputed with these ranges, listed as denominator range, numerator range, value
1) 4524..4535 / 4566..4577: 1.07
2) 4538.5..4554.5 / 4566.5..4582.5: 1.02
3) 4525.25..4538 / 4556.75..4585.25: 1.04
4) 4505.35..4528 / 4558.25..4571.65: 1.01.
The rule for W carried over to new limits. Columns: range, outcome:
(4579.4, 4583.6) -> 13.9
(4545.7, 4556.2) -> 14.1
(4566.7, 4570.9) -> 15.3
